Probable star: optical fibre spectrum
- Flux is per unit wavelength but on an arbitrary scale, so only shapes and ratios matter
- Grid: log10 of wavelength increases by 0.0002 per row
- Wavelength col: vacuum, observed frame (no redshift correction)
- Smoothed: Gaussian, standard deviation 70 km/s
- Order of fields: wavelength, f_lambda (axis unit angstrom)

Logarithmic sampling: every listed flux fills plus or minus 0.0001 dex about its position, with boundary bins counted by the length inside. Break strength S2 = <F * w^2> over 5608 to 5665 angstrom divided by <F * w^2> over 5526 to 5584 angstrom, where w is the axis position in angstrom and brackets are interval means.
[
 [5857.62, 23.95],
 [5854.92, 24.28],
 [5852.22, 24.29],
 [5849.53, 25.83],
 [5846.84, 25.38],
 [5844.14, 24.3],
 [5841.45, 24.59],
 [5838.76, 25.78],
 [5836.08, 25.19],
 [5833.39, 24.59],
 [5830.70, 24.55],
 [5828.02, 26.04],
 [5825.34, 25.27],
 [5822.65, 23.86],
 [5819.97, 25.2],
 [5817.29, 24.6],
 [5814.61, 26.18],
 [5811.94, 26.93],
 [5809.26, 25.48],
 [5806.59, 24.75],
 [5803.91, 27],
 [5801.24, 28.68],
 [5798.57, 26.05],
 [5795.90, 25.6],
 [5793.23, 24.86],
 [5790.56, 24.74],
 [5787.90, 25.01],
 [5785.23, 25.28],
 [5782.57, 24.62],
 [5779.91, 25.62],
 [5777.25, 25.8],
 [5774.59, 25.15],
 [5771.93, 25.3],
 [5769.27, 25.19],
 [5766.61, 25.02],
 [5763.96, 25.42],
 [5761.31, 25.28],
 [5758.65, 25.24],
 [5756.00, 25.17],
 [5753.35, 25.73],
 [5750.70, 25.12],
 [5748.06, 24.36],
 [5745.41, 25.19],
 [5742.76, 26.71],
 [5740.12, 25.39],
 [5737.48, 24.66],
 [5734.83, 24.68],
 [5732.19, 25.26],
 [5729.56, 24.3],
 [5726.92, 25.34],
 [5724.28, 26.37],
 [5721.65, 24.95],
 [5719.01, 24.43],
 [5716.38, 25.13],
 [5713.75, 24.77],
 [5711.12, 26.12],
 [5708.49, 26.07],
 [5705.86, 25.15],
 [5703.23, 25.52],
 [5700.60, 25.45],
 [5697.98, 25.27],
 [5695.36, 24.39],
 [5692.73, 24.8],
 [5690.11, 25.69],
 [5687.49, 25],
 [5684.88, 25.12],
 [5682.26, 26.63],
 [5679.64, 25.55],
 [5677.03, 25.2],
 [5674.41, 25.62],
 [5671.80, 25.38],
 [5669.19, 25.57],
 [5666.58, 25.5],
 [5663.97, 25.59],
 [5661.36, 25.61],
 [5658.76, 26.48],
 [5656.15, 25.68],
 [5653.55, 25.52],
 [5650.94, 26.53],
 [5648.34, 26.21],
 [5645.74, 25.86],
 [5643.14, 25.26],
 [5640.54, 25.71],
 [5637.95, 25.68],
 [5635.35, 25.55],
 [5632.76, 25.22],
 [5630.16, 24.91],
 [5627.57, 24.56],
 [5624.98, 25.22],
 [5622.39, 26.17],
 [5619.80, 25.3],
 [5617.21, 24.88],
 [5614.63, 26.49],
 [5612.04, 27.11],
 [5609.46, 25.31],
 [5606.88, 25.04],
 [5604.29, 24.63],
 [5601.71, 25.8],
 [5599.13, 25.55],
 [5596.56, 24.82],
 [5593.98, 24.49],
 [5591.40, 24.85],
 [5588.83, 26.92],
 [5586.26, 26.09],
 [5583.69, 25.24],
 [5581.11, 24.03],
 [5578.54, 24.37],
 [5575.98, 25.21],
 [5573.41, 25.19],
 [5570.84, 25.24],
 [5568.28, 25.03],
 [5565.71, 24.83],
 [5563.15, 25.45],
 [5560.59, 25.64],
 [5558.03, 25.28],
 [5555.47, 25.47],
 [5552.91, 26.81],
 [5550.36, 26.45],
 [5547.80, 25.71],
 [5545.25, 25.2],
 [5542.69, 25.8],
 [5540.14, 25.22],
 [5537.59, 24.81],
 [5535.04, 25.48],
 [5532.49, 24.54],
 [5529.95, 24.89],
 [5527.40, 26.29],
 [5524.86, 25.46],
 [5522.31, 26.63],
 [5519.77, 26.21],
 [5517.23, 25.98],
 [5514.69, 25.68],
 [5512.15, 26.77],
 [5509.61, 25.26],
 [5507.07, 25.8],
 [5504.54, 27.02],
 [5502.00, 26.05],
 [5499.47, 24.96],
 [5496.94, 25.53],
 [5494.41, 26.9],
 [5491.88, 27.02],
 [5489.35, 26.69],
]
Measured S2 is 1.04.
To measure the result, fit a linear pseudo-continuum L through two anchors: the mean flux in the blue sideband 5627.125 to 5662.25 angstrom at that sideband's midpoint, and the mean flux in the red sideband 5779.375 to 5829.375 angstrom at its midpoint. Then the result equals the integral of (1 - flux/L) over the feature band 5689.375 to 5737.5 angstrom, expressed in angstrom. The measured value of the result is 0.8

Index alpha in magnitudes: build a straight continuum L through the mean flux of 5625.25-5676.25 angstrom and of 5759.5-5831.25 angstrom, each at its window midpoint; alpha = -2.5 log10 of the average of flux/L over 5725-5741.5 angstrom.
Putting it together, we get 0.02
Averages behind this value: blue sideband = 25.6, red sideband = 25.5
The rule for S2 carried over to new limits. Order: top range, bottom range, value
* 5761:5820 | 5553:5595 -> 1.09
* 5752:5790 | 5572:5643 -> 1.06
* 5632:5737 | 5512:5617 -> 1.04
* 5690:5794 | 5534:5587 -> 1.06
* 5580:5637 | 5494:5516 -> 1.01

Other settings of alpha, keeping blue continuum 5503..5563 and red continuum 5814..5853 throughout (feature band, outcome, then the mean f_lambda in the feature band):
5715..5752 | 0.01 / 25.1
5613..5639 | 0.00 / 25.4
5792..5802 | -0.04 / 26.2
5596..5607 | 0.02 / 25.2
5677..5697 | 0.00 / 25.3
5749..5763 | 0.00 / 25.3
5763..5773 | 0.00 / 25.2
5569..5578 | 0.02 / 25.2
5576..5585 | 0.04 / 24.6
